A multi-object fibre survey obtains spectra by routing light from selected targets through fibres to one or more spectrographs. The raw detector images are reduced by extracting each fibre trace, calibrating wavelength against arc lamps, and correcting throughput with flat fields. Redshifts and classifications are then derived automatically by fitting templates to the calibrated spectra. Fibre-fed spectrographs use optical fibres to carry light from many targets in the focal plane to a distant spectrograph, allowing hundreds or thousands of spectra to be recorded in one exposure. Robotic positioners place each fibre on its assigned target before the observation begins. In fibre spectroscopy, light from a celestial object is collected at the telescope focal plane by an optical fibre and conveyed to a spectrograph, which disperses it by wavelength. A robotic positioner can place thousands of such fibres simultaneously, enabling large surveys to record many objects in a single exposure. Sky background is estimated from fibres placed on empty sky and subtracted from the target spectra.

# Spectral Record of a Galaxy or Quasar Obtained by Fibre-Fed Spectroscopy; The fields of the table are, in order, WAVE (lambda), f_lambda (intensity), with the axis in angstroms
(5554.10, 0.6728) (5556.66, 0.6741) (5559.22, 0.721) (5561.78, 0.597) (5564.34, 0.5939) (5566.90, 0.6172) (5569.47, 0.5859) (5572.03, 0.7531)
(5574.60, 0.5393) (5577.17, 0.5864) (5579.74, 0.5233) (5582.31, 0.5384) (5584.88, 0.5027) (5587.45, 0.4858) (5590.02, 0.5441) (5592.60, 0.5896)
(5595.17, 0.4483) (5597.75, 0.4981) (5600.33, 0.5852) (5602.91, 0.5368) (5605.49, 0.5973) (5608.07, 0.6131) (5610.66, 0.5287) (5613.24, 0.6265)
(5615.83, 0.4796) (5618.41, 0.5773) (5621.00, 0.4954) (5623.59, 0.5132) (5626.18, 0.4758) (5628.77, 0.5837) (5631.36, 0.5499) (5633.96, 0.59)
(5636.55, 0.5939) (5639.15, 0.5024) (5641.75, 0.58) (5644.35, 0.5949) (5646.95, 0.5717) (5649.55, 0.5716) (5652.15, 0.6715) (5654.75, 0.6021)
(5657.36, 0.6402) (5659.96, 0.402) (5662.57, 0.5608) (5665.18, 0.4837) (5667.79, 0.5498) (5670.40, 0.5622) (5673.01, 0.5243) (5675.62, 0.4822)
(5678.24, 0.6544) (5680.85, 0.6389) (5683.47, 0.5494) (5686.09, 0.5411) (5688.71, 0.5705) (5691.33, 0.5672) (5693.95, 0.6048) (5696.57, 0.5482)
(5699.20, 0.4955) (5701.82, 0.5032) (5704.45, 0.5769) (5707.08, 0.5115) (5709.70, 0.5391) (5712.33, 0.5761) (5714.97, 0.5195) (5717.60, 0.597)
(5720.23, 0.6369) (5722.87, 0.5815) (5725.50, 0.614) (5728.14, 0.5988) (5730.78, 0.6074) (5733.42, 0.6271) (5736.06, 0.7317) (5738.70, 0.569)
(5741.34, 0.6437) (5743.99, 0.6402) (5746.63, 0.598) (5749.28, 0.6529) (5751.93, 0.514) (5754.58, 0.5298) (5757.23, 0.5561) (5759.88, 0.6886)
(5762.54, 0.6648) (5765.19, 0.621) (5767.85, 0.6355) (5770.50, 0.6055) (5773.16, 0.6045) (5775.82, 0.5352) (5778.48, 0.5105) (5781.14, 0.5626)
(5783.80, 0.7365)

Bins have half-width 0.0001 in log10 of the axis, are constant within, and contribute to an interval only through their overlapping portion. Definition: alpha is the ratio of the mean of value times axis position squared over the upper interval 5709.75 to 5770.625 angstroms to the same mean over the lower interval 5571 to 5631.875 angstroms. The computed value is 1.2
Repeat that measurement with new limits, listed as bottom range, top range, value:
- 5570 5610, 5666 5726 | 1.05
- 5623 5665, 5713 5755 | 1.11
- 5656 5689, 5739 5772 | 1.14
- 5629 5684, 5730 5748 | 1.15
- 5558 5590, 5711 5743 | 1.10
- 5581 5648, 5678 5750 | 1.11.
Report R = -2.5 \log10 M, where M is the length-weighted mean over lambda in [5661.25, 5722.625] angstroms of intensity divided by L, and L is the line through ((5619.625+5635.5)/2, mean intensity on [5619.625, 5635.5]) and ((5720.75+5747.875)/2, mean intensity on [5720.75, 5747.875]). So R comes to 0.059 mag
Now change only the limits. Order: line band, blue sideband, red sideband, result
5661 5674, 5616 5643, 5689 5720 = 0.03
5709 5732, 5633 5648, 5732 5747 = 0.07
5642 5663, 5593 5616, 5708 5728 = -0.03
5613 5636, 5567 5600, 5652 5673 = 0.02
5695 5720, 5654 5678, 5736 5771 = 0.06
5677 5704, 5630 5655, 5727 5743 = 0.07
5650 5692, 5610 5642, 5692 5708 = -0.04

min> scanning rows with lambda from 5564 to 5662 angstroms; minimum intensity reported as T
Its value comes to 0.402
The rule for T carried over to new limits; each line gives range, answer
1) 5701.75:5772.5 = 0.5032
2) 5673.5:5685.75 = 0.4822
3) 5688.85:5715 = 0.4955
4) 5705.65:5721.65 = 0.5115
